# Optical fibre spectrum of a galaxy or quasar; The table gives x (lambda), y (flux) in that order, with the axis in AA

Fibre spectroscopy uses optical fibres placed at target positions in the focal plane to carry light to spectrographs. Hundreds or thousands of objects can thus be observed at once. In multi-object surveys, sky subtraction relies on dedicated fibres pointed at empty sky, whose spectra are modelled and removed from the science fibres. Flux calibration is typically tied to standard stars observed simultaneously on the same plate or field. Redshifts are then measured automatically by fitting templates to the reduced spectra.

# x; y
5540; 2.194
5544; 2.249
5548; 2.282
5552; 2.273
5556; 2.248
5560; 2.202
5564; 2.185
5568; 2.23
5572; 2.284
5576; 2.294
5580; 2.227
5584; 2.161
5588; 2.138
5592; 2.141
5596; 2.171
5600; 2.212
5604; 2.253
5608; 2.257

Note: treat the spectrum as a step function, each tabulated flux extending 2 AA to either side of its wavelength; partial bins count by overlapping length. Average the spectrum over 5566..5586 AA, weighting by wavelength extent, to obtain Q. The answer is 2.24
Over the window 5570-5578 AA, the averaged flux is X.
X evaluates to 2.29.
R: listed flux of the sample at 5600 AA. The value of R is 2.212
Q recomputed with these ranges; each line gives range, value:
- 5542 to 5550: 2.27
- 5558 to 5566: 2.19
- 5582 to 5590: 2.15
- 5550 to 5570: 2.23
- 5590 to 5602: 2.17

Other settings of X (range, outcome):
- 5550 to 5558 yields 2.26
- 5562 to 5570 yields 2.21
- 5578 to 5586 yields 2.19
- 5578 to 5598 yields 2.17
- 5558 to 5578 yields 2.24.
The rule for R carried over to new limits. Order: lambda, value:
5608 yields 2.257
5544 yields 2.249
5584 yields 2.161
